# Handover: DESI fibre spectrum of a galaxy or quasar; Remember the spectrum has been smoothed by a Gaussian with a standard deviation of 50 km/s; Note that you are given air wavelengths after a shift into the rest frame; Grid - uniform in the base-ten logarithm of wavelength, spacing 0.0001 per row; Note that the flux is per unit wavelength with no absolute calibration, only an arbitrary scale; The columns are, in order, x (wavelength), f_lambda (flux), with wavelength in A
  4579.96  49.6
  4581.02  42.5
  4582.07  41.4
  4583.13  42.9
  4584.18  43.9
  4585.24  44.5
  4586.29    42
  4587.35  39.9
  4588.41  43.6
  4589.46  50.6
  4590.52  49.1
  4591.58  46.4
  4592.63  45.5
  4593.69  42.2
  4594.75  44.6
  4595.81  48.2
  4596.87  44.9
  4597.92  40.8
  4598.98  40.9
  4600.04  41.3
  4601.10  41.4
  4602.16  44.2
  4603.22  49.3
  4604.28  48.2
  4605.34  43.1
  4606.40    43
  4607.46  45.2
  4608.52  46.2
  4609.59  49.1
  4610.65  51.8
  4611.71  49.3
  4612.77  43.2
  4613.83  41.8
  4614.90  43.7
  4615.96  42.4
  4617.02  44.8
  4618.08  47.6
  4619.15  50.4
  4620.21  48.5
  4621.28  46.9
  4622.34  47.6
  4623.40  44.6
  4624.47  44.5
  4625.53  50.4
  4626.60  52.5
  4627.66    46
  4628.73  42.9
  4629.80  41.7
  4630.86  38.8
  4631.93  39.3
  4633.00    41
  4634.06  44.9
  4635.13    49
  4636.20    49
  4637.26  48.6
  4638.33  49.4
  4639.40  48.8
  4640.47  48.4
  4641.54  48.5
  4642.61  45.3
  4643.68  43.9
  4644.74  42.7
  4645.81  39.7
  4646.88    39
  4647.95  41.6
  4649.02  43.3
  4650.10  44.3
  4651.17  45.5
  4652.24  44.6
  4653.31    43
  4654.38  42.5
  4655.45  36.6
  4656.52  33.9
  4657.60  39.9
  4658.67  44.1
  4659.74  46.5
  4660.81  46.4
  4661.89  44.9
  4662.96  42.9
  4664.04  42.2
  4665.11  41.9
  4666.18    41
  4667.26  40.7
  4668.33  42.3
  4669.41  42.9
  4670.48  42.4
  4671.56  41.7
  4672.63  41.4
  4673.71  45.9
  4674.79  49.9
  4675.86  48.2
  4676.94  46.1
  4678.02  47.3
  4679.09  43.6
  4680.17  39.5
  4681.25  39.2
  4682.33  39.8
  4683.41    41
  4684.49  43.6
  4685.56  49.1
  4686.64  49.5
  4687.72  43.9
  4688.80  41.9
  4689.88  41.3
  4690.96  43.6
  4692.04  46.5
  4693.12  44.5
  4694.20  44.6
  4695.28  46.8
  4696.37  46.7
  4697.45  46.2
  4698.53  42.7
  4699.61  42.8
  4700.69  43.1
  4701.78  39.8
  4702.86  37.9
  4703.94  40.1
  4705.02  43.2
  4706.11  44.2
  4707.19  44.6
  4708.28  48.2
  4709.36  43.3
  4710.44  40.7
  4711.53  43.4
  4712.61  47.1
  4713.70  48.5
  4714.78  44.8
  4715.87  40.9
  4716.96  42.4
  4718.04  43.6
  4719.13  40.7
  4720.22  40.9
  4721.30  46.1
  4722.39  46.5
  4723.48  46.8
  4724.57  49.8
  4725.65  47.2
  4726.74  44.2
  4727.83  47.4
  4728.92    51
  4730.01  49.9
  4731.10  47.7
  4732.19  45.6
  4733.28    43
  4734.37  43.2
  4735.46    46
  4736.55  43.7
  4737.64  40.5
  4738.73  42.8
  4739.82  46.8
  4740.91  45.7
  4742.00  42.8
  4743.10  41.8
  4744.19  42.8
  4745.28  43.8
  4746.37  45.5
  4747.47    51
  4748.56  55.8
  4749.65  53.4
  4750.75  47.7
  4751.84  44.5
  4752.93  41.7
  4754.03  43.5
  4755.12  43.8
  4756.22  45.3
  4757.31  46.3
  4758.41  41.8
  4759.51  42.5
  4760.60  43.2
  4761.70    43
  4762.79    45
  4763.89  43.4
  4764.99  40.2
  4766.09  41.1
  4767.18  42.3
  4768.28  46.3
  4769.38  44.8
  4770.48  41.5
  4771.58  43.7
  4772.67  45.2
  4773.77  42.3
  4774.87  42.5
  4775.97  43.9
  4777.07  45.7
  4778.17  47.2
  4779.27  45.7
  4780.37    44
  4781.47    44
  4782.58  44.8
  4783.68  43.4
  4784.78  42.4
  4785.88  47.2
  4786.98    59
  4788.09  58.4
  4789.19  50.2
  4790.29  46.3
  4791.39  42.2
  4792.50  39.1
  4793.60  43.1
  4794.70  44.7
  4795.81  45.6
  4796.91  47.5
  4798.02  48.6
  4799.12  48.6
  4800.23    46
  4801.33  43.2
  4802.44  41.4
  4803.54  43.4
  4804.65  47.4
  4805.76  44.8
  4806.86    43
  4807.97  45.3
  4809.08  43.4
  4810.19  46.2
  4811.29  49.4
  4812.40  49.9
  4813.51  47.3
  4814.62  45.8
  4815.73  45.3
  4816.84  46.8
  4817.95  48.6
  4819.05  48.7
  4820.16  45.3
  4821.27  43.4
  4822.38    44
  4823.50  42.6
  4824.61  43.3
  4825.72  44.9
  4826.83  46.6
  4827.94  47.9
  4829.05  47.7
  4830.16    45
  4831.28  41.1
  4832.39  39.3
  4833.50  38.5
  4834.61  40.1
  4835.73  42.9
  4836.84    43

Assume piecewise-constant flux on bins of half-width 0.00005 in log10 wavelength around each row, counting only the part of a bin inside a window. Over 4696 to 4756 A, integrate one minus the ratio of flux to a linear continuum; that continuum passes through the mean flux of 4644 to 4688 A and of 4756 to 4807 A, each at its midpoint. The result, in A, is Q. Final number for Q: -1.1 A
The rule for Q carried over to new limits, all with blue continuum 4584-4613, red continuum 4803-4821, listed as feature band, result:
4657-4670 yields 0.7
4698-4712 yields 0.9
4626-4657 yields 0.9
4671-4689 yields 0.5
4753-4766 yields 0.8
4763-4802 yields 0.7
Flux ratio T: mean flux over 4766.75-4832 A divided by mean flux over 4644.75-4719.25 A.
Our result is 1.1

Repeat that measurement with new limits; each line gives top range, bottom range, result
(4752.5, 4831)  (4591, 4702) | 1.02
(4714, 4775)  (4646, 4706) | 1.04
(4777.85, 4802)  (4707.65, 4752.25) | 1.02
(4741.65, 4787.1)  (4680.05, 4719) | 1.03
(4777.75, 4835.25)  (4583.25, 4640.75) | 1.00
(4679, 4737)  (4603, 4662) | 0.99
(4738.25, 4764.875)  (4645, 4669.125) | 1.07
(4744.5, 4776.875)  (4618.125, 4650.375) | 0.98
